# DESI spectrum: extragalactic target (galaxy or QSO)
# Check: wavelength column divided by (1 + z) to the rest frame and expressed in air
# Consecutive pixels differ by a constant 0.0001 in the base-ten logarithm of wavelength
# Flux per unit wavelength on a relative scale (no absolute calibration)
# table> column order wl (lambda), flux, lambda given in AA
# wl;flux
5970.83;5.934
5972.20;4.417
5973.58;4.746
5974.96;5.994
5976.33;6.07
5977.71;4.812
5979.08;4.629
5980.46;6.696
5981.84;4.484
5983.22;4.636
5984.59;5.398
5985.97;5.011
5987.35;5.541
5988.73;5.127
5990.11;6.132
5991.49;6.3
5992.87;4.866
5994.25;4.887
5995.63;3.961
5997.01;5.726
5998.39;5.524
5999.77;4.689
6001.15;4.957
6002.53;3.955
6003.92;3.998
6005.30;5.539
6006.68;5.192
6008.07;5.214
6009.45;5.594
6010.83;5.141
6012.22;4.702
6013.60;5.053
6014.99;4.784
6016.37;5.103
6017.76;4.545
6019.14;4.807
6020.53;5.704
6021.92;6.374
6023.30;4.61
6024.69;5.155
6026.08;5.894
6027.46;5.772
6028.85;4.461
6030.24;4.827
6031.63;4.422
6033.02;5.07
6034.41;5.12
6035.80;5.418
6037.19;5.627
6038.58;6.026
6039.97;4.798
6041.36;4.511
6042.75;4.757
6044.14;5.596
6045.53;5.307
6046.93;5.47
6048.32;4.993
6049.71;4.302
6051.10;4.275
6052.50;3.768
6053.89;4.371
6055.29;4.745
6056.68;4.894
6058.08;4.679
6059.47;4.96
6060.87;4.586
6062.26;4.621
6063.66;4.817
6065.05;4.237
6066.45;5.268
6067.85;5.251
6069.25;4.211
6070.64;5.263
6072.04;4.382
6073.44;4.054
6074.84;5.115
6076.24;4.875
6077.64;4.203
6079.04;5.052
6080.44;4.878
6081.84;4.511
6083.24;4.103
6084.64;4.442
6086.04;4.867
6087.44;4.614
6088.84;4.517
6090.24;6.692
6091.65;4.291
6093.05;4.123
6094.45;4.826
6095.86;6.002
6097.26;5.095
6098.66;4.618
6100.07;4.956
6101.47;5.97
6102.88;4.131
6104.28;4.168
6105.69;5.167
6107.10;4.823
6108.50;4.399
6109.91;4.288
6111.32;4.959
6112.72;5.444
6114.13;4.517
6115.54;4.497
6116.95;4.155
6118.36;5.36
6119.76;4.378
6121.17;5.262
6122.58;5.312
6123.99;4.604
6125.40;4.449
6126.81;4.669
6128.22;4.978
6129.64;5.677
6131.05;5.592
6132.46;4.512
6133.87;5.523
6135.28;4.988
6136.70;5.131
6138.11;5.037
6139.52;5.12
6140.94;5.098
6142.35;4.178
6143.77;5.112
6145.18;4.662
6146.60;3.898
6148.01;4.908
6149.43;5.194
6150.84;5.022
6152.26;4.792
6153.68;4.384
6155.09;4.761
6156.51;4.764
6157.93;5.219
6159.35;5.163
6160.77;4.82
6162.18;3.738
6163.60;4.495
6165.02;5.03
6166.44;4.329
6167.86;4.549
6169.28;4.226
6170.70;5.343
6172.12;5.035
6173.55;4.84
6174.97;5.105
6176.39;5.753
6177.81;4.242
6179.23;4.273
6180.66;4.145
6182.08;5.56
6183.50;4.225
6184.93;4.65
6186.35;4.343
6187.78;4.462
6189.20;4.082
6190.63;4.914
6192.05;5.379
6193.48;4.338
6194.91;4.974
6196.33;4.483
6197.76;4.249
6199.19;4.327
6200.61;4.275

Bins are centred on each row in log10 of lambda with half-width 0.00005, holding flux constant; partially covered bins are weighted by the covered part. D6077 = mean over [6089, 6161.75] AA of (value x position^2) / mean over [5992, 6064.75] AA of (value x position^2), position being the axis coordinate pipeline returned 1.02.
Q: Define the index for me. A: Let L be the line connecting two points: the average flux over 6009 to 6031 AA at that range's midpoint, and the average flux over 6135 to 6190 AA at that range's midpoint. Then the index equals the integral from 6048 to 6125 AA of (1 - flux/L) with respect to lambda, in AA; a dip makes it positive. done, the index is 3.3 AA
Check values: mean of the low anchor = 5.15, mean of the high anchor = 4.73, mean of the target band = 4.74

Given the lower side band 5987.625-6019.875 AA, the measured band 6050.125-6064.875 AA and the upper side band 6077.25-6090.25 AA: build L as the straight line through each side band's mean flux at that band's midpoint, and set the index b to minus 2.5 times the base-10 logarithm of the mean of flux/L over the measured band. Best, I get 0.060 mag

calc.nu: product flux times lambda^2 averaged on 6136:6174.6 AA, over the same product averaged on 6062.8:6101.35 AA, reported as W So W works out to 1.0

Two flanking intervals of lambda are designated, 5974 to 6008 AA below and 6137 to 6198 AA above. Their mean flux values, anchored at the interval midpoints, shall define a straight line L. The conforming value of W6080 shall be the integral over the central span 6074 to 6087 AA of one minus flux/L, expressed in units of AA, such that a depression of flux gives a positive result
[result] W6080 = 0.7 AA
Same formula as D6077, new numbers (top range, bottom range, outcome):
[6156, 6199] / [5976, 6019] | 0.98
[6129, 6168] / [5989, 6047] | 0.99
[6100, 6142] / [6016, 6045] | 0.98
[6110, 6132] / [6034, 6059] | 1.02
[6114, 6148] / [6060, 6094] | 1.05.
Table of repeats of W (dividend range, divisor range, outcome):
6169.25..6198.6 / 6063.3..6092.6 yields 1.03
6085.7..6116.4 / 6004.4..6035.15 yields 0.97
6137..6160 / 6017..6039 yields 0.96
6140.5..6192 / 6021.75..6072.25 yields 0.99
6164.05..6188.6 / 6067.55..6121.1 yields 1.01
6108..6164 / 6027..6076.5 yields 1.02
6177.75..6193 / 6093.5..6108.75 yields 0.96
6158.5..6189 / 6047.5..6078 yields 1.04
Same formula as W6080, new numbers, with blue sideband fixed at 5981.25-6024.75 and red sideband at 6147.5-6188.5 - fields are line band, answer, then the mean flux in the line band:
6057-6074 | 0.9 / 4.7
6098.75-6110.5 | 0.3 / 4.73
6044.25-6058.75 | 0.8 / 4.72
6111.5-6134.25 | -0.4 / 4.93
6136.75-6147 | 0.0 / 4.78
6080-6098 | 0.2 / 4.84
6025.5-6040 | -0.6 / 5.24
